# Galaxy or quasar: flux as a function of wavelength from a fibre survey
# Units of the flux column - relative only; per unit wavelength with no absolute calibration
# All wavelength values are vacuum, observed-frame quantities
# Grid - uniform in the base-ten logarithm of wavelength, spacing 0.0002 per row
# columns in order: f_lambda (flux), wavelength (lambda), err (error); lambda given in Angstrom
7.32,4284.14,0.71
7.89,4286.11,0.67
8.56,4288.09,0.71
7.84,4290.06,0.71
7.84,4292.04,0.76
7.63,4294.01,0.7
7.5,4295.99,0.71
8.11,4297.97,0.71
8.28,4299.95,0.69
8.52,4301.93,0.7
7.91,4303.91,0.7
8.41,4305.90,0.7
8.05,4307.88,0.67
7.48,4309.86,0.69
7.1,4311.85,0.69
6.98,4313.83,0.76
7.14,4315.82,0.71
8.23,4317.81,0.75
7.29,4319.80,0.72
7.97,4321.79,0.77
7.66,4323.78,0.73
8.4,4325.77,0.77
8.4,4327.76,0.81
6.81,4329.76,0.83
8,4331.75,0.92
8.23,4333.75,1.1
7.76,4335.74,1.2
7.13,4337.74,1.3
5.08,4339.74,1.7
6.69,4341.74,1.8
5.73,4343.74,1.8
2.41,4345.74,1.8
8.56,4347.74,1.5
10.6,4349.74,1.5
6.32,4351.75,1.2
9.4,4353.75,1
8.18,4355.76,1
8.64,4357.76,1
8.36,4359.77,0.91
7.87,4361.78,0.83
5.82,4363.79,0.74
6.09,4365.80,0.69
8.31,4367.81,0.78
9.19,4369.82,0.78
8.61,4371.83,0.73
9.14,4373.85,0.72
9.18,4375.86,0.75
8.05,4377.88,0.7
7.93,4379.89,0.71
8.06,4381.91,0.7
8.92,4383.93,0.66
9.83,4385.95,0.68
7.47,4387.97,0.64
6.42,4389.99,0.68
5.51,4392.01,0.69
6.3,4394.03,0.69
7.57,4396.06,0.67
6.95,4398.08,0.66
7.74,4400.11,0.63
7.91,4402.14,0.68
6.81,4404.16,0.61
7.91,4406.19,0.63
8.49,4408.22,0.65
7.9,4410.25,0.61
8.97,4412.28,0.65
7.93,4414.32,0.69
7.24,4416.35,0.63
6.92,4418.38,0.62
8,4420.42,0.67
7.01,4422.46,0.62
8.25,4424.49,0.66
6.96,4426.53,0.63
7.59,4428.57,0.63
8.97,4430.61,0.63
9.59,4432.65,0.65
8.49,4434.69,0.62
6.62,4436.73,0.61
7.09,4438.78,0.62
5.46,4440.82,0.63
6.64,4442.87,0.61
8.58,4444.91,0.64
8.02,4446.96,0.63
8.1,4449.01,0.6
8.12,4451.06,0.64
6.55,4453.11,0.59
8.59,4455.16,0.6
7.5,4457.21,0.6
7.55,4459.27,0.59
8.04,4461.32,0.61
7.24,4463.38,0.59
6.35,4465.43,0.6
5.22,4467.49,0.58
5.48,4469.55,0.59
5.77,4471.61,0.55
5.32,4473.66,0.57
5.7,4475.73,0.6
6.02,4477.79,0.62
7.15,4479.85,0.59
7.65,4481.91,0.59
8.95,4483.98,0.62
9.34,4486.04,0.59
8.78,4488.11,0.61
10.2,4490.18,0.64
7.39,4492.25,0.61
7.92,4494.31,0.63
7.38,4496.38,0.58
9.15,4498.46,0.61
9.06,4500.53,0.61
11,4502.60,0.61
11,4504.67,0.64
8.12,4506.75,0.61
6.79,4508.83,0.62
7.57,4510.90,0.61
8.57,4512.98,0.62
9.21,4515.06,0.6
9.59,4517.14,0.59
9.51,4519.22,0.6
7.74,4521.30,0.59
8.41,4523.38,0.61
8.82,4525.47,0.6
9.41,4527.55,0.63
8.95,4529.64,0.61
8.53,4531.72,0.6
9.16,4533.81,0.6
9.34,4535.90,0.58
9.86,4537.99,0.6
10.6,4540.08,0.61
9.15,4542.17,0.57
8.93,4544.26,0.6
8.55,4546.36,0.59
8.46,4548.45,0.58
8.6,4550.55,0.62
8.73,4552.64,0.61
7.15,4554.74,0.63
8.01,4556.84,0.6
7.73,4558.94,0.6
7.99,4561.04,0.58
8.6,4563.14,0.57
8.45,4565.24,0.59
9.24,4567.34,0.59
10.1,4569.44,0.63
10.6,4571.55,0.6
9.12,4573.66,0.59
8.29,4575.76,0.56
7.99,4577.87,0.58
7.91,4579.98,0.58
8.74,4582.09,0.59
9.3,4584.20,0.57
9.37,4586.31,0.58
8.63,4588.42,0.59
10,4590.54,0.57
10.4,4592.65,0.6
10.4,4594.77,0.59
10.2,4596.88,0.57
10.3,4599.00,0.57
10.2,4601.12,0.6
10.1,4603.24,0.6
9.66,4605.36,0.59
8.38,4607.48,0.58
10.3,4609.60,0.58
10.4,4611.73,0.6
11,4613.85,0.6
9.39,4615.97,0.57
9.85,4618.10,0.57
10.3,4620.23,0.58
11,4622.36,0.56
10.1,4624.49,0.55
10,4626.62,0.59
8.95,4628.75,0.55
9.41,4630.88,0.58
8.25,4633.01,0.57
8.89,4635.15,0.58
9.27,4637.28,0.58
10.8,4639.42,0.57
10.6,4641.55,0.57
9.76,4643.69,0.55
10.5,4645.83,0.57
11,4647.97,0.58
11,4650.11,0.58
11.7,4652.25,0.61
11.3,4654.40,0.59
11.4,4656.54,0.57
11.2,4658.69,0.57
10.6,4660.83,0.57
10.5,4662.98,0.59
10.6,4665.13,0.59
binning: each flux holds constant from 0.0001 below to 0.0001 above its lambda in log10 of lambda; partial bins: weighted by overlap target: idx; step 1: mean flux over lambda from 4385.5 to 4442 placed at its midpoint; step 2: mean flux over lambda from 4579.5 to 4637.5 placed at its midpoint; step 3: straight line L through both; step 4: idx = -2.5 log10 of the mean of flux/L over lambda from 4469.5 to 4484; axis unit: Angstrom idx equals 0.274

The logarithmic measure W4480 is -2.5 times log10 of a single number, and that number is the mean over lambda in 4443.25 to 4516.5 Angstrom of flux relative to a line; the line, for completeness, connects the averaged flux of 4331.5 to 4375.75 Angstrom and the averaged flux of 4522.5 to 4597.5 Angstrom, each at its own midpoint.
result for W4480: 0.08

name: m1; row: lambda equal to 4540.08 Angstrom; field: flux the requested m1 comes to 10.6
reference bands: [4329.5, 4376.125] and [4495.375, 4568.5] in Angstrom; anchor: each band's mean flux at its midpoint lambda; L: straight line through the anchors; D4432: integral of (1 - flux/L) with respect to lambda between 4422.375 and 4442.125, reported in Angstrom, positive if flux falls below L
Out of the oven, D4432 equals 1.2 Angstrom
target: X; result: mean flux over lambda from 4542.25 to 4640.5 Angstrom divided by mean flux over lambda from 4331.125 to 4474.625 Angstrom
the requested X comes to 1.2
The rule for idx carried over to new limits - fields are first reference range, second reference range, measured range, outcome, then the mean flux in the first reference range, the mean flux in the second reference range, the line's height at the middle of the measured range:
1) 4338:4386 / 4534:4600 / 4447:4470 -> 0.157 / 7.74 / 9.06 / 8.36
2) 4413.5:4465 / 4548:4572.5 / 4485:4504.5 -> -0.117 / 7.63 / 8.64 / 8.09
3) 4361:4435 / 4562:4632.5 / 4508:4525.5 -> 0.051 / 7.83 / 9.59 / 8.88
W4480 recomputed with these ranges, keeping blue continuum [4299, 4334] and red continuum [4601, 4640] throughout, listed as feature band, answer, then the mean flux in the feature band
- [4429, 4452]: 0.11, 7.78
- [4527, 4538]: 0.01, 9.14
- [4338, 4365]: 0.12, 7.19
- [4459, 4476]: 0.37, 6.27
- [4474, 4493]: 0.14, 7.82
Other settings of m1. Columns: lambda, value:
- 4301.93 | 8.52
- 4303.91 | 7.91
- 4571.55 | 10.6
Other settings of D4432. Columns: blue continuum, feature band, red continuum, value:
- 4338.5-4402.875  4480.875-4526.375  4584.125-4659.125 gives 0.9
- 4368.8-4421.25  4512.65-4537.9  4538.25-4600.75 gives -0.7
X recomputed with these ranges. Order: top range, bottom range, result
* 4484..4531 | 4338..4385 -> 1.15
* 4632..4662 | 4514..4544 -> 1.14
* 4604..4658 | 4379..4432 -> 1.32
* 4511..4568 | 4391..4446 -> 1.16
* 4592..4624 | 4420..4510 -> 1.31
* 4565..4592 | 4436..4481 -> 1.32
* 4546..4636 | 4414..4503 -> 1.22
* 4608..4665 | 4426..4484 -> 1.43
